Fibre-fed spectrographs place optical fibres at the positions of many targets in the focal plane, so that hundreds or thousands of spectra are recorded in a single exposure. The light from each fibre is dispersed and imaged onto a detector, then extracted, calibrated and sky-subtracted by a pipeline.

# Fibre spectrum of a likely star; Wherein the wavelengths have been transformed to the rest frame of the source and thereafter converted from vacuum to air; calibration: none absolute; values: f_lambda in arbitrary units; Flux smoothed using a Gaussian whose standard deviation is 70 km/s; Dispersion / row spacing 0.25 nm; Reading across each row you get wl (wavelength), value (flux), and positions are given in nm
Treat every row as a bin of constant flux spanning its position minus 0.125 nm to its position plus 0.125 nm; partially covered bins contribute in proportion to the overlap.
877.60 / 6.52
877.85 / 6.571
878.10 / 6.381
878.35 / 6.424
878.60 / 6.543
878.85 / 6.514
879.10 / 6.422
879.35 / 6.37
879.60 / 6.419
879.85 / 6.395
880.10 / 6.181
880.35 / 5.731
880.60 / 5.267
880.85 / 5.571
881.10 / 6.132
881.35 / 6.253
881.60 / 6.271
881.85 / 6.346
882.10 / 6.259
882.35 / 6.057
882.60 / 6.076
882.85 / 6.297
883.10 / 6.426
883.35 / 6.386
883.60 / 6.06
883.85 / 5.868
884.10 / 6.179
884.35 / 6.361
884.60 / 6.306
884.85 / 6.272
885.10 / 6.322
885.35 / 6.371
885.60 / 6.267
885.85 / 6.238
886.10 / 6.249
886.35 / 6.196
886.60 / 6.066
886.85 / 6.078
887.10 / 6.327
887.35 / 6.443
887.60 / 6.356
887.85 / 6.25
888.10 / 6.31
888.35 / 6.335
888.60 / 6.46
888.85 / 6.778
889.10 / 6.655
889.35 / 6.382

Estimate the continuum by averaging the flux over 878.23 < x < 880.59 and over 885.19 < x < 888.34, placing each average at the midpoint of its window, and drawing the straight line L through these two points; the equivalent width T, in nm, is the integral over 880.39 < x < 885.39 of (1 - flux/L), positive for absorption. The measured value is 0.104 nm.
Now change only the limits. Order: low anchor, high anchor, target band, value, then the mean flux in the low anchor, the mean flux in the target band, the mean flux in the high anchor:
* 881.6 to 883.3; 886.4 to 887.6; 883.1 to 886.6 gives 0.00 nm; 6.25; 6.24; 6.24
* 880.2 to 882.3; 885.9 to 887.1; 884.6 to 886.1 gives -0.04 nm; 5.98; 6.29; 6.17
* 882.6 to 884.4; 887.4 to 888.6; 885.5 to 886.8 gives 0.02 nm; 6.21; 6.19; 6.34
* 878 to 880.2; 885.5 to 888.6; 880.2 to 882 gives 0.12 nm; 6.41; 5.95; 6.27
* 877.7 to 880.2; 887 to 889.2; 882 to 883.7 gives 0.05 nm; 6.43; 6.22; 6.43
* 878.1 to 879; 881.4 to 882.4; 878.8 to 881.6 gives 0.11 nm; 6.48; 6.11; 6.25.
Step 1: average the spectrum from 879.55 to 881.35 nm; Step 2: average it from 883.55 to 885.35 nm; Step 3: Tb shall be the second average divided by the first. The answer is 1.04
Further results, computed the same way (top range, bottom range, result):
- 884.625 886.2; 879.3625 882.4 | 1.03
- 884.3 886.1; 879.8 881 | 1.09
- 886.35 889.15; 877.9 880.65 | 1.01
